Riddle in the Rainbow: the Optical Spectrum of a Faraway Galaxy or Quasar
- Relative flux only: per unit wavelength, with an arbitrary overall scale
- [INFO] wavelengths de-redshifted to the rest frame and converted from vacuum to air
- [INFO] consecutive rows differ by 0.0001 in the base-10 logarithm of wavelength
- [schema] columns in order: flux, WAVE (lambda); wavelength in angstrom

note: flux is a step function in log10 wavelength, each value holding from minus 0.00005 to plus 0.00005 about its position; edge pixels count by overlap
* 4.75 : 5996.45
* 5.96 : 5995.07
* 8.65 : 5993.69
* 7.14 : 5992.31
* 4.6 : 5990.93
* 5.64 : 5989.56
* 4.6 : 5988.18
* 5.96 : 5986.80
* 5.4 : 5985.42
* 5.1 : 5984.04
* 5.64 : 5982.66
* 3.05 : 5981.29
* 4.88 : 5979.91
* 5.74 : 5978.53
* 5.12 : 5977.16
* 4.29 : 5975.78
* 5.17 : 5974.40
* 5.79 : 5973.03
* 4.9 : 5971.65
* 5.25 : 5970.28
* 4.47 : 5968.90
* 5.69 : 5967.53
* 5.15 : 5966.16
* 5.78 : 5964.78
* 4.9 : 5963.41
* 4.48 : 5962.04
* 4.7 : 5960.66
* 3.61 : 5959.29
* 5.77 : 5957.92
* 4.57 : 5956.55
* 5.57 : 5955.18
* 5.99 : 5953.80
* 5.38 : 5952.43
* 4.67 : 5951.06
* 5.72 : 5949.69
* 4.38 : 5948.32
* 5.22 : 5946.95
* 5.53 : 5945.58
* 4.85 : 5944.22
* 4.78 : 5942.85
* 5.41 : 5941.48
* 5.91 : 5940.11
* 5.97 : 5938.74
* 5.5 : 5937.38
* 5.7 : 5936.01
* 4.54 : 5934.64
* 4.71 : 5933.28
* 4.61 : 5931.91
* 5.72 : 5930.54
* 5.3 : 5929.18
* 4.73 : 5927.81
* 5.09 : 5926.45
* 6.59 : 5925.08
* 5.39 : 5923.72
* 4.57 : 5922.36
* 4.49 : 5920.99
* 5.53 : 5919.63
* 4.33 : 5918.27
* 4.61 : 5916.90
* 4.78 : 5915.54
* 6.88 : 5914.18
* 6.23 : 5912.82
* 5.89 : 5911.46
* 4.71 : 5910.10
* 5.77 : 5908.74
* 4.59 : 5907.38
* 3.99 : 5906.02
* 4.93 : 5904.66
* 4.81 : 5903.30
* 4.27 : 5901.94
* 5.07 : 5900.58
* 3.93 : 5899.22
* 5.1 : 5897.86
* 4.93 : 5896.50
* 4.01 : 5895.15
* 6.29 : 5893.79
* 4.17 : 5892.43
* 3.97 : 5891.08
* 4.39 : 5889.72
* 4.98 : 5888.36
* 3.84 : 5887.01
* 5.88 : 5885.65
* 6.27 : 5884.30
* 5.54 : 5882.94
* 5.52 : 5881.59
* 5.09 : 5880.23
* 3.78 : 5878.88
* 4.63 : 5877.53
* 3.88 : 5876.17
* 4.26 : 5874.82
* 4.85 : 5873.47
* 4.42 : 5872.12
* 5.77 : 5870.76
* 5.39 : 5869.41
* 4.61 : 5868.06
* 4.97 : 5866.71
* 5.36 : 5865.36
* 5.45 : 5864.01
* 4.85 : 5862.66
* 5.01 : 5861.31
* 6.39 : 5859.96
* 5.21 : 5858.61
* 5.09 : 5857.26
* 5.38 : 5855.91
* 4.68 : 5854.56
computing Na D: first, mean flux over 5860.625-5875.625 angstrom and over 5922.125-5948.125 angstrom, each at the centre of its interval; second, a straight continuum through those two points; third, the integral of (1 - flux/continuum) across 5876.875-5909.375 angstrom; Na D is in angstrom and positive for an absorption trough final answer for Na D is 1.7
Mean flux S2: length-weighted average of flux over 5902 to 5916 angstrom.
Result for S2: 5.22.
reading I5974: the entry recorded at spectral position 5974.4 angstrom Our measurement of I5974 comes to 5.17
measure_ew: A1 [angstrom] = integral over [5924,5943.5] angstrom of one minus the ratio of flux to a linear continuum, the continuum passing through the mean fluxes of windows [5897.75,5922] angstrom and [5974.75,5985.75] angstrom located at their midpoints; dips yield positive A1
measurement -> -1.5 angstrom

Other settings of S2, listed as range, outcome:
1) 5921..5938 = 5.17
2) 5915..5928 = 5.02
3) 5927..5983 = 5.1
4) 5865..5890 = 4.92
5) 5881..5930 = 5.04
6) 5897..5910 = 4.72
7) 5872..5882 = 4.54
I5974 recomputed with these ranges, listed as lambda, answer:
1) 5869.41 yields 5.39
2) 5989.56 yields 5.64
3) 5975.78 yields 4.29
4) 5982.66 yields 5.64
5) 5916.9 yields 4.61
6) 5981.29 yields 3.05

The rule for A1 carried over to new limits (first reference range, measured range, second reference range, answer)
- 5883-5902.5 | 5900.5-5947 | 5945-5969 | -2.0 angstrom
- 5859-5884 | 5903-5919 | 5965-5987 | -0.3 angstrom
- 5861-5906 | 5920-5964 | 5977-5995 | 0.8 angstrom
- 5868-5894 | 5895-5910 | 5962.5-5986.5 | 0.6 angstrom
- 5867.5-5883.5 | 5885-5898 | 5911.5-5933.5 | 0.6 angstrom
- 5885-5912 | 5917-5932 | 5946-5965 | -0.7 angstrom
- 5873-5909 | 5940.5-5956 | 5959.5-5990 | -0.9 angstrom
